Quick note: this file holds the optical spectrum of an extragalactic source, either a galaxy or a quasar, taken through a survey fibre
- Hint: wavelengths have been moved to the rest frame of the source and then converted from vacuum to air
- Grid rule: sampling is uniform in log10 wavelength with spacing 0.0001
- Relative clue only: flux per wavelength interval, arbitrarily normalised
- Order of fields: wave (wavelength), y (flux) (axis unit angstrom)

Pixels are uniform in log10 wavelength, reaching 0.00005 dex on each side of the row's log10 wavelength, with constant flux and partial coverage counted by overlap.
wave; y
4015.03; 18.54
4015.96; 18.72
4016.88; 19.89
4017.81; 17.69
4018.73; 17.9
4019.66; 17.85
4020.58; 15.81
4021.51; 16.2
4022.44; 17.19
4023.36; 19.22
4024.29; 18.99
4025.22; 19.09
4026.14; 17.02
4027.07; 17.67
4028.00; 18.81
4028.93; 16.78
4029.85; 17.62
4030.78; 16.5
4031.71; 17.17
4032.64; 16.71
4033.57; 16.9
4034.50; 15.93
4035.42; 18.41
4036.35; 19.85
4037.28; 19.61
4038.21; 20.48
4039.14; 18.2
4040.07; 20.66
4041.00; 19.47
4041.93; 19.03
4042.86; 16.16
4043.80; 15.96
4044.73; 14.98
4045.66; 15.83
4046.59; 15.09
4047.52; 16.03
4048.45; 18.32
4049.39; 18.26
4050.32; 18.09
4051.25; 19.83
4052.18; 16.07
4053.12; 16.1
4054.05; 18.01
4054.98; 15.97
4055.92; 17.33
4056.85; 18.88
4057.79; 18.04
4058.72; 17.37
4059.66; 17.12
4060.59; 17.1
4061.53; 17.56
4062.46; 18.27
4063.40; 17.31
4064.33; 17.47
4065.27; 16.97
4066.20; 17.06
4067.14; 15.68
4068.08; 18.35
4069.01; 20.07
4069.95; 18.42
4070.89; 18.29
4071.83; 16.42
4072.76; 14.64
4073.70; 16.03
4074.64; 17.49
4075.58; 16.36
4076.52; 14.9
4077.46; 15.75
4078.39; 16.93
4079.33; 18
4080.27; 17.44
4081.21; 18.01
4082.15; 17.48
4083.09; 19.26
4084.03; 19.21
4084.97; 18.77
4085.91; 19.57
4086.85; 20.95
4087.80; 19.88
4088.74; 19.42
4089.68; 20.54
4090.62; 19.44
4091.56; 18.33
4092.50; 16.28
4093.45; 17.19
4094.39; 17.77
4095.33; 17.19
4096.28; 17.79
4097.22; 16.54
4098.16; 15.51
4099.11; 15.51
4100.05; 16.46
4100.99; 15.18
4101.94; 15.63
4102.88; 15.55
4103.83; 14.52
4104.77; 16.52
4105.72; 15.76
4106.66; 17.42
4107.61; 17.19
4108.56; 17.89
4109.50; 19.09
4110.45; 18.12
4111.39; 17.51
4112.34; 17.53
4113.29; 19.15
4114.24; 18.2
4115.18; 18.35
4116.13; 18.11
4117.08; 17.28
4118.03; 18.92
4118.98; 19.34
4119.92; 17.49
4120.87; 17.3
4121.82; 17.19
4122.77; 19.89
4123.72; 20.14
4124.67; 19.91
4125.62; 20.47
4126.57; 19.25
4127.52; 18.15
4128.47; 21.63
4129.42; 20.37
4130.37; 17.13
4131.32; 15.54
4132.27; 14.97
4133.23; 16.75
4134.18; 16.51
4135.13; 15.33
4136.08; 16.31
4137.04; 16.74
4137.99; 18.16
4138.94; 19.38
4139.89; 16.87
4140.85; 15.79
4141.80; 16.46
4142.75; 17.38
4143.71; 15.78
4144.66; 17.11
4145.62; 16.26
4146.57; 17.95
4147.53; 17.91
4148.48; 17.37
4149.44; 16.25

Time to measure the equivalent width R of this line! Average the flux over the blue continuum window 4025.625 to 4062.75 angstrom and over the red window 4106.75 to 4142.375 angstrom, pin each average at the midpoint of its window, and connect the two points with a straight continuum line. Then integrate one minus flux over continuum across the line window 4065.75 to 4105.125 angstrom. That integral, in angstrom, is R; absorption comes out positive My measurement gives 0.8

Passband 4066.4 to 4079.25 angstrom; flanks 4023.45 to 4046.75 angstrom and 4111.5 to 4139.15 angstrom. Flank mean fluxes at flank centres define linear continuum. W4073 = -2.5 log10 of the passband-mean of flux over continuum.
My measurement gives 0.06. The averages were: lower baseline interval 17.8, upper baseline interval 18.1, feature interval 16.9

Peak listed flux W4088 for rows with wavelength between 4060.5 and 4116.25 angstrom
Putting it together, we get 20.95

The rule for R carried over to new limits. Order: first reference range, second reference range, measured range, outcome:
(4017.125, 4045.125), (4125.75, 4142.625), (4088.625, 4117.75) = 0.4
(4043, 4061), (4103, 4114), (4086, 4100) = -0.6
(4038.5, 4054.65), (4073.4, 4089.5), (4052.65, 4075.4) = 0.5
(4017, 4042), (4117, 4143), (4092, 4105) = 1.2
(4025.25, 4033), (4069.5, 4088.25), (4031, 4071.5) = -0.2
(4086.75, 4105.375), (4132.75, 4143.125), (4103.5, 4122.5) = -0.7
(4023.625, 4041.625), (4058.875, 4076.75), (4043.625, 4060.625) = 0.5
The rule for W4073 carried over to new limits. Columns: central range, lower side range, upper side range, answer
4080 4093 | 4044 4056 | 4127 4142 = -0.11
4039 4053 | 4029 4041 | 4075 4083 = 0.03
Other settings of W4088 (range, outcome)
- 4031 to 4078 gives 20.66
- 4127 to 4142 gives 21.63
